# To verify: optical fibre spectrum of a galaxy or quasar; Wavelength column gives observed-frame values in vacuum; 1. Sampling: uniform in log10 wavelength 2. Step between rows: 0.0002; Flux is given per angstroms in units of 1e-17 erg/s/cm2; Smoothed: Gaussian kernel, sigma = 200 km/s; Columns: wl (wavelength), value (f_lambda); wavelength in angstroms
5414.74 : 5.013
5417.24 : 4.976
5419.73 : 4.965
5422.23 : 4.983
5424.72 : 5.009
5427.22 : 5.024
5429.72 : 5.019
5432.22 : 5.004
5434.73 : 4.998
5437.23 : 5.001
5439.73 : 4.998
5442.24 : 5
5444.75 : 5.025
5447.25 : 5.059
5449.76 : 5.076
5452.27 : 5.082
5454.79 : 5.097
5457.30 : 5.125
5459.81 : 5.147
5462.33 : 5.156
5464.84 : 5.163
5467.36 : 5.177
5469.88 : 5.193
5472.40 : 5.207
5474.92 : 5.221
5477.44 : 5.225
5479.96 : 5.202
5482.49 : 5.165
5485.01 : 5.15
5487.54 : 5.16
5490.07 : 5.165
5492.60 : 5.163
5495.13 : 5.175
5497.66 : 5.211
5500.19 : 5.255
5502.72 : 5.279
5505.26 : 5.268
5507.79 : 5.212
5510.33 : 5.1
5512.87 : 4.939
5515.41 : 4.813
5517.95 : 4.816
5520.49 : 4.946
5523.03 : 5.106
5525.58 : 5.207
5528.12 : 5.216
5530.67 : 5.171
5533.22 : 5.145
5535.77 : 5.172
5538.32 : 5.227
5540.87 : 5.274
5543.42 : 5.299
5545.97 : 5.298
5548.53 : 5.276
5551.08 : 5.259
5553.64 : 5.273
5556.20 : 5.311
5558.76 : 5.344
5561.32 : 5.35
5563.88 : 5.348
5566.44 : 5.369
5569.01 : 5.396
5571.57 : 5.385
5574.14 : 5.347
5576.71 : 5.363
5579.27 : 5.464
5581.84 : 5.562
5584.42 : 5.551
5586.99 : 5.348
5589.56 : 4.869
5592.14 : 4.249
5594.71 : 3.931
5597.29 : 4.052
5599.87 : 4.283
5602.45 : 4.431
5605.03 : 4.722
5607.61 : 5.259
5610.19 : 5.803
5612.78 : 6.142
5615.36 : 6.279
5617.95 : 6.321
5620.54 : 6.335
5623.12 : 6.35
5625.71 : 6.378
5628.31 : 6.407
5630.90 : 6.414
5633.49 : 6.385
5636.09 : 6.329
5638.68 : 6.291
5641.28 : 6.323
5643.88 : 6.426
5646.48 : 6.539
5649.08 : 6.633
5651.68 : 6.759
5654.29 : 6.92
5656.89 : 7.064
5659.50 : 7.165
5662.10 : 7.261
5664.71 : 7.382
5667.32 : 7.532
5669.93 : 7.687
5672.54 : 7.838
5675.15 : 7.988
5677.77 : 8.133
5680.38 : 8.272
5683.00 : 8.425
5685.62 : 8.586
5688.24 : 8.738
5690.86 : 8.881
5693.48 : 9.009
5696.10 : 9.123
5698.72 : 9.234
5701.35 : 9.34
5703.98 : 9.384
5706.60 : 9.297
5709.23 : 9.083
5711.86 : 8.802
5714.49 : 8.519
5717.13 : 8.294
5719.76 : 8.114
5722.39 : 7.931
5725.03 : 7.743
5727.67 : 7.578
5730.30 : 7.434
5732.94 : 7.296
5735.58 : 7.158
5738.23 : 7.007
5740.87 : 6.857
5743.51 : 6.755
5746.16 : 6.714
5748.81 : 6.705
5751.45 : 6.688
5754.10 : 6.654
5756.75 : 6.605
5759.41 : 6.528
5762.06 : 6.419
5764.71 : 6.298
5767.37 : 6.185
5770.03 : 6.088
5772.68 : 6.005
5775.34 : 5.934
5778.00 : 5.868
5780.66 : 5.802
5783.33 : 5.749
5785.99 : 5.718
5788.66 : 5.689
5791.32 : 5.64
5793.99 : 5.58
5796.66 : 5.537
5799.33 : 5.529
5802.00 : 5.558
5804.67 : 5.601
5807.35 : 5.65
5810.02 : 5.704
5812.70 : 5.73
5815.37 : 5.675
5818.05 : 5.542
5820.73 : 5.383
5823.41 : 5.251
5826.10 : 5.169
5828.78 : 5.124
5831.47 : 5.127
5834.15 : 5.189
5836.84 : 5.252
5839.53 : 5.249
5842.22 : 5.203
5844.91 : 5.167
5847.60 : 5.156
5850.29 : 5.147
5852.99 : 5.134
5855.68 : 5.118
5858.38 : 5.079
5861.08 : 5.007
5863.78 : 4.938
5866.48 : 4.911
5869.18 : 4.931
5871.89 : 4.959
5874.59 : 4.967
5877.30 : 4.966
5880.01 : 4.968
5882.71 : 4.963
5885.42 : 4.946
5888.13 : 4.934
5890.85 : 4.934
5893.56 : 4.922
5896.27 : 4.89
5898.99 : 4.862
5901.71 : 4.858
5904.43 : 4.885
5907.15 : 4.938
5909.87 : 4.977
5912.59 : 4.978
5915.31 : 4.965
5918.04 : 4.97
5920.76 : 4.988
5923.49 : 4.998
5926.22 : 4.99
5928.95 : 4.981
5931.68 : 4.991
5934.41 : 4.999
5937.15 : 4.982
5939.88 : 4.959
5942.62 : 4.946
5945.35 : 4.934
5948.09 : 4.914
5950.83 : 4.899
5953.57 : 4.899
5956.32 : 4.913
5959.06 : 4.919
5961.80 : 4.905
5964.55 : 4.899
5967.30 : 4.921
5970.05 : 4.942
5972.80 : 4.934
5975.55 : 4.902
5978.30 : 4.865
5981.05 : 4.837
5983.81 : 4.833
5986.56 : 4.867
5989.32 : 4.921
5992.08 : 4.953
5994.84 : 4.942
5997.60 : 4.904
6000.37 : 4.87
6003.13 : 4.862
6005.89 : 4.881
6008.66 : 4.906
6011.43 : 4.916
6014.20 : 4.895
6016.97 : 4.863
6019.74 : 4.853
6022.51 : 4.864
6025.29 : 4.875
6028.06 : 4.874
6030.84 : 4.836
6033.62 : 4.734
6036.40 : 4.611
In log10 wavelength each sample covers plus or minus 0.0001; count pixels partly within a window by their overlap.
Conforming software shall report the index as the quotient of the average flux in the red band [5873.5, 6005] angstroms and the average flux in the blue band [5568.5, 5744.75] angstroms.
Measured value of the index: 0.7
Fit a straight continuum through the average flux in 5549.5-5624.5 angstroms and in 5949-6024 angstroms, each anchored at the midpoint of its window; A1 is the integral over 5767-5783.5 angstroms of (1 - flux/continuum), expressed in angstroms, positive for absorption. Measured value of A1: -2.70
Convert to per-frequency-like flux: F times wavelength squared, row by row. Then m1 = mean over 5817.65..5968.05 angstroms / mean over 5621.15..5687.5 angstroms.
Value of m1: 0.77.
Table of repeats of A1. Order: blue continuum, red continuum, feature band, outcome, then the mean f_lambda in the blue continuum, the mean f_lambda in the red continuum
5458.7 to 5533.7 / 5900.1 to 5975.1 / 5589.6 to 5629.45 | -2.2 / 5.14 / 4.94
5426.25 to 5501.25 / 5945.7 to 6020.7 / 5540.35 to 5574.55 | -1.6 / 5.12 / 4.9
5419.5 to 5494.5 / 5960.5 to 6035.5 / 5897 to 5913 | 0.0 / 5.1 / 4.88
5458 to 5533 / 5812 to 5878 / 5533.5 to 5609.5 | 0.6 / 5.14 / 5.17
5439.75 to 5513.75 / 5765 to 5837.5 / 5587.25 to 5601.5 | 2.6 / 5.15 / 5.61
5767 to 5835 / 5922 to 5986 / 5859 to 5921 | 3.2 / 5.61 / 4.93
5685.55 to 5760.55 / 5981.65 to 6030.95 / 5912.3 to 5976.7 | 6.9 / 7.92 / 4.88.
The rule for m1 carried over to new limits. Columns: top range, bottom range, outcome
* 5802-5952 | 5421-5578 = 1.13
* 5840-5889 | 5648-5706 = 0.66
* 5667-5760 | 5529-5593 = 1.59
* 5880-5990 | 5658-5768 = 0.68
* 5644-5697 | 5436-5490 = 1.63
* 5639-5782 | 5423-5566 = 1.56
